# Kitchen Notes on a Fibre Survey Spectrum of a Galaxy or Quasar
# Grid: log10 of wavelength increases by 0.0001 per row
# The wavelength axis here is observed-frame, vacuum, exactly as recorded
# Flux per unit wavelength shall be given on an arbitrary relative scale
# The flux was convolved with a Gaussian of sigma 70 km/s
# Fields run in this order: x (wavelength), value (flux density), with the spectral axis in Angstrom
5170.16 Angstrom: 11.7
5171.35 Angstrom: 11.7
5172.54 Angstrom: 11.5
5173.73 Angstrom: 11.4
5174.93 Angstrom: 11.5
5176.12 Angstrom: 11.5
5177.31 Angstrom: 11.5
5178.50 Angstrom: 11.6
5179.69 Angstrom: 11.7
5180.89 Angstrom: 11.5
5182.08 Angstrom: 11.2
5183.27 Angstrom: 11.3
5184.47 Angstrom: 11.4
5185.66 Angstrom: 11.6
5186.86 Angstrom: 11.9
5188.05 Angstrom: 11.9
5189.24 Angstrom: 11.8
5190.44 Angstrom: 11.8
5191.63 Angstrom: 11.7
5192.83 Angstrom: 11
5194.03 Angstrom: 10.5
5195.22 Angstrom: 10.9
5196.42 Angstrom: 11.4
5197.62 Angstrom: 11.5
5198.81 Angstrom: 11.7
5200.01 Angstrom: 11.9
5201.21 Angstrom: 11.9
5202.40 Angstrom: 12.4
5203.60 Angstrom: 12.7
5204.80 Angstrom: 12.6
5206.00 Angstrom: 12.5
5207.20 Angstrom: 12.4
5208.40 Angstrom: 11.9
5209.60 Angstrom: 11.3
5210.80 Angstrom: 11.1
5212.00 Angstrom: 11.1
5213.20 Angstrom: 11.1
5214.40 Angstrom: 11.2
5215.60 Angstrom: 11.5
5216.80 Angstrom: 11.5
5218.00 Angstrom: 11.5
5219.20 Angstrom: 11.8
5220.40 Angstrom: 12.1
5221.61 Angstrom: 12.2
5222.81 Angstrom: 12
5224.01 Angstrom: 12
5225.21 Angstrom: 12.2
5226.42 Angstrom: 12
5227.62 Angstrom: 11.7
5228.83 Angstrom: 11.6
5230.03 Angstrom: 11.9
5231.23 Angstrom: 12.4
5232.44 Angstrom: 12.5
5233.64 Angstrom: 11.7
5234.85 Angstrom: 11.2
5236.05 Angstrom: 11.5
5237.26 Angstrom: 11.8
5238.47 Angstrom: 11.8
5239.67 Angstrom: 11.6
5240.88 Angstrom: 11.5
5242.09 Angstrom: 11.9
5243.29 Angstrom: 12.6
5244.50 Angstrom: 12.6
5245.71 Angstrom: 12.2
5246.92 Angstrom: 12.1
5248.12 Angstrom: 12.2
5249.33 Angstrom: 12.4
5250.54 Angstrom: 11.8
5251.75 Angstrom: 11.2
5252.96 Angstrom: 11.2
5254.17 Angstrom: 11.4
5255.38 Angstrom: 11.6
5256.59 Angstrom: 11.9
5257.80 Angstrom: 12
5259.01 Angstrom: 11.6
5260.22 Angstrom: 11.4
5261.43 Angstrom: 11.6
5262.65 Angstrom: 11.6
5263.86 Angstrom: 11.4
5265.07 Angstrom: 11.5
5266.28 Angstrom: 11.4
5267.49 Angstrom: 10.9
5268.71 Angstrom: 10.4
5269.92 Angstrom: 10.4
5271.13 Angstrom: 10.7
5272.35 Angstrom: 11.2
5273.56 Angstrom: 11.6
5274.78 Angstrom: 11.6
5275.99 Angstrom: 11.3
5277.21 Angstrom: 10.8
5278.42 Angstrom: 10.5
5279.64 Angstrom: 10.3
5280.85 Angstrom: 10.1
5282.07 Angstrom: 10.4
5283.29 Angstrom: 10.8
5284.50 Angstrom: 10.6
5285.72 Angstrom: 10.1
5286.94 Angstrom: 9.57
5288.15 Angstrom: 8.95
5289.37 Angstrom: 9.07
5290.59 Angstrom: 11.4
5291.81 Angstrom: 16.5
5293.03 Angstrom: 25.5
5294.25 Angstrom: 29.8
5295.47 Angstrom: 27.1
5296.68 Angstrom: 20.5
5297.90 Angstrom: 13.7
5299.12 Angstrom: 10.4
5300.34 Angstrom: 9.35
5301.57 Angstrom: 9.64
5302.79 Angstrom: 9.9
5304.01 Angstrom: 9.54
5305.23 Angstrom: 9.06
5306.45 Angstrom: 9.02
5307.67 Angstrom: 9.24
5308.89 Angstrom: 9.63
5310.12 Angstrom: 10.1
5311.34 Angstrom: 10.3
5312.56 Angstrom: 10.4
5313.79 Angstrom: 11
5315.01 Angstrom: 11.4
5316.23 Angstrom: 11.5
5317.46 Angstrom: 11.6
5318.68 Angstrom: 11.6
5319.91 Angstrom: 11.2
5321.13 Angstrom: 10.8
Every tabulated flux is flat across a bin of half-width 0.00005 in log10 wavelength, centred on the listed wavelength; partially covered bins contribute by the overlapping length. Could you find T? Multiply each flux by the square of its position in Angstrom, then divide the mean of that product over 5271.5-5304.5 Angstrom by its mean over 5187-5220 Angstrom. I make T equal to 1.15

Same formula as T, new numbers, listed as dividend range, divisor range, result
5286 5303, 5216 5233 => 1.30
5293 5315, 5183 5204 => 1.18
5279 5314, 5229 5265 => 1.08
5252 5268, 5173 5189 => 1.03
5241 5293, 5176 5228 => 1.01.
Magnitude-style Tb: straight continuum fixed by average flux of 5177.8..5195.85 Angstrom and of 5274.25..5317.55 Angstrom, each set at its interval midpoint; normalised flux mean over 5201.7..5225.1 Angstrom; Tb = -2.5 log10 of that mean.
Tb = -0.02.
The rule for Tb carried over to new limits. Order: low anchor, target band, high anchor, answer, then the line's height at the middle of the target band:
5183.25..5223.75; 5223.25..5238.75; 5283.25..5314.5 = 0.01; 12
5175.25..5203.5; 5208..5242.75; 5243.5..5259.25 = 0.00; 11.8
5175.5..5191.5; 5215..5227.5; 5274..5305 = 0.02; 12.1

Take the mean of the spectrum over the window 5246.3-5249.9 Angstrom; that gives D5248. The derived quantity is 12.2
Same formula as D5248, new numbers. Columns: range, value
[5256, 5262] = 11.7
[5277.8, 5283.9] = 10.4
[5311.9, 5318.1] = 11.2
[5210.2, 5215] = 11.1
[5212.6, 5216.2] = 11.3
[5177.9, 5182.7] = 11.5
